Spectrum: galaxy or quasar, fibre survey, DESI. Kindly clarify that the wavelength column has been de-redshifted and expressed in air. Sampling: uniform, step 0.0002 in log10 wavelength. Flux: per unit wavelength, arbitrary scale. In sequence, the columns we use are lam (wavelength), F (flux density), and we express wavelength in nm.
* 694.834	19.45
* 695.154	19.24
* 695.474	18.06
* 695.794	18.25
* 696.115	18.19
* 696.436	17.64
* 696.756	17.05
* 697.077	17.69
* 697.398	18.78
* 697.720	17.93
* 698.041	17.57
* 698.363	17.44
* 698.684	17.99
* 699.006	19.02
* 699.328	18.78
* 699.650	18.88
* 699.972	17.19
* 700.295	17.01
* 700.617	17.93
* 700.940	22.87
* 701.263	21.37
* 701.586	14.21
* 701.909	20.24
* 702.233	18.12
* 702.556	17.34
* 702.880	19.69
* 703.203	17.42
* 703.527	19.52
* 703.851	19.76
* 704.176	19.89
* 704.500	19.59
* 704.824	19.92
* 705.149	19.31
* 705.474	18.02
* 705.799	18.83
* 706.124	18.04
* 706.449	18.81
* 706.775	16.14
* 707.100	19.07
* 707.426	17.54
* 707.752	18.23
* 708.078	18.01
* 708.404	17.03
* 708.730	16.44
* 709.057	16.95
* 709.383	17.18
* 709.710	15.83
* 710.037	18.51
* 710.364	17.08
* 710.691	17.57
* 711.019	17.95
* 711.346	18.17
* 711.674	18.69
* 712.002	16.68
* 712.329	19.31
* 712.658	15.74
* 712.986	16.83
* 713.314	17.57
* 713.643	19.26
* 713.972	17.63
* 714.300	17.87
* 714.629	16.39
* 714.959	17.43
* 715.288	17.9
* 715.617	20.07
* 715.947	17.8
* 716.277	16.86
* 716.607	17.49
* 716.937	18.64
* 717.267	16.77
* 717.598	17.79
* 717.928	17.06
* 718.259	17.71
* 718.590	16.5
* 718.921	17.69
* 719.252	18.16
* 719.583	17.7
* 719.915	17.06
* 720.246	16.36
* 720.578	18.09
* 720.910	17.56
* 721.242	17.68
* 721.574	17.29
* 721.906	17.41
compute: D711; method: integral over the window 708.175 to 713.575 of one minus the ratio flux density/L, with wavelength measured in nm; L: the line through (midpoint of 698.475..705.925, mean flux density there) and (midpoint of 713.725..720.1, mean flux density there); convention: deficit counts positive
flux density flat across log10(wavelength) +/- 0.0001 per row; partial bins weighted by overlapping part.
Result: 0.22 nm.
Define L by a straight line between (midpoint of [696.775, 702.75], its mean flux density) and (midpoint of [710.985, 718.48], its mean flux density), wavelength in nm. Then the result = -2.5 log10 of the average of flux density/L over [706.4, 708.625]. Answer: 0.02 mag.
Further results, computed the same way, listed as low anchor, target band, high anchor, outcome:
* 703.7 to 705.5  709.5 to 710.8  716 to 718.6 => 0.083 mag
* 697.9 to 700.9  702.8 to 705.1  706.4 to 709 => -0.090 mag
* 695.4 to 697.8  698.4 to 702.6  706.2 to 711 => -0.045 mag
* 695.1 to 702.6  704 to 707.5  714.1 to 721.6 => -0.039 mag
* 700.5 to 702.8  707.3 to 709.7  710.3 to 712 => 0.054 mag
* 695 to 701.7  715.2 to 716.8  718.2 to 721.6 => -0.028 mag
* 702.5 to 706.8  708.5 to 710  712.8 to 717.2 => 0.099 mag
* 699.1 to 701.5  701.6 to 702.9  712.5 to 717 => 0.034 mag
